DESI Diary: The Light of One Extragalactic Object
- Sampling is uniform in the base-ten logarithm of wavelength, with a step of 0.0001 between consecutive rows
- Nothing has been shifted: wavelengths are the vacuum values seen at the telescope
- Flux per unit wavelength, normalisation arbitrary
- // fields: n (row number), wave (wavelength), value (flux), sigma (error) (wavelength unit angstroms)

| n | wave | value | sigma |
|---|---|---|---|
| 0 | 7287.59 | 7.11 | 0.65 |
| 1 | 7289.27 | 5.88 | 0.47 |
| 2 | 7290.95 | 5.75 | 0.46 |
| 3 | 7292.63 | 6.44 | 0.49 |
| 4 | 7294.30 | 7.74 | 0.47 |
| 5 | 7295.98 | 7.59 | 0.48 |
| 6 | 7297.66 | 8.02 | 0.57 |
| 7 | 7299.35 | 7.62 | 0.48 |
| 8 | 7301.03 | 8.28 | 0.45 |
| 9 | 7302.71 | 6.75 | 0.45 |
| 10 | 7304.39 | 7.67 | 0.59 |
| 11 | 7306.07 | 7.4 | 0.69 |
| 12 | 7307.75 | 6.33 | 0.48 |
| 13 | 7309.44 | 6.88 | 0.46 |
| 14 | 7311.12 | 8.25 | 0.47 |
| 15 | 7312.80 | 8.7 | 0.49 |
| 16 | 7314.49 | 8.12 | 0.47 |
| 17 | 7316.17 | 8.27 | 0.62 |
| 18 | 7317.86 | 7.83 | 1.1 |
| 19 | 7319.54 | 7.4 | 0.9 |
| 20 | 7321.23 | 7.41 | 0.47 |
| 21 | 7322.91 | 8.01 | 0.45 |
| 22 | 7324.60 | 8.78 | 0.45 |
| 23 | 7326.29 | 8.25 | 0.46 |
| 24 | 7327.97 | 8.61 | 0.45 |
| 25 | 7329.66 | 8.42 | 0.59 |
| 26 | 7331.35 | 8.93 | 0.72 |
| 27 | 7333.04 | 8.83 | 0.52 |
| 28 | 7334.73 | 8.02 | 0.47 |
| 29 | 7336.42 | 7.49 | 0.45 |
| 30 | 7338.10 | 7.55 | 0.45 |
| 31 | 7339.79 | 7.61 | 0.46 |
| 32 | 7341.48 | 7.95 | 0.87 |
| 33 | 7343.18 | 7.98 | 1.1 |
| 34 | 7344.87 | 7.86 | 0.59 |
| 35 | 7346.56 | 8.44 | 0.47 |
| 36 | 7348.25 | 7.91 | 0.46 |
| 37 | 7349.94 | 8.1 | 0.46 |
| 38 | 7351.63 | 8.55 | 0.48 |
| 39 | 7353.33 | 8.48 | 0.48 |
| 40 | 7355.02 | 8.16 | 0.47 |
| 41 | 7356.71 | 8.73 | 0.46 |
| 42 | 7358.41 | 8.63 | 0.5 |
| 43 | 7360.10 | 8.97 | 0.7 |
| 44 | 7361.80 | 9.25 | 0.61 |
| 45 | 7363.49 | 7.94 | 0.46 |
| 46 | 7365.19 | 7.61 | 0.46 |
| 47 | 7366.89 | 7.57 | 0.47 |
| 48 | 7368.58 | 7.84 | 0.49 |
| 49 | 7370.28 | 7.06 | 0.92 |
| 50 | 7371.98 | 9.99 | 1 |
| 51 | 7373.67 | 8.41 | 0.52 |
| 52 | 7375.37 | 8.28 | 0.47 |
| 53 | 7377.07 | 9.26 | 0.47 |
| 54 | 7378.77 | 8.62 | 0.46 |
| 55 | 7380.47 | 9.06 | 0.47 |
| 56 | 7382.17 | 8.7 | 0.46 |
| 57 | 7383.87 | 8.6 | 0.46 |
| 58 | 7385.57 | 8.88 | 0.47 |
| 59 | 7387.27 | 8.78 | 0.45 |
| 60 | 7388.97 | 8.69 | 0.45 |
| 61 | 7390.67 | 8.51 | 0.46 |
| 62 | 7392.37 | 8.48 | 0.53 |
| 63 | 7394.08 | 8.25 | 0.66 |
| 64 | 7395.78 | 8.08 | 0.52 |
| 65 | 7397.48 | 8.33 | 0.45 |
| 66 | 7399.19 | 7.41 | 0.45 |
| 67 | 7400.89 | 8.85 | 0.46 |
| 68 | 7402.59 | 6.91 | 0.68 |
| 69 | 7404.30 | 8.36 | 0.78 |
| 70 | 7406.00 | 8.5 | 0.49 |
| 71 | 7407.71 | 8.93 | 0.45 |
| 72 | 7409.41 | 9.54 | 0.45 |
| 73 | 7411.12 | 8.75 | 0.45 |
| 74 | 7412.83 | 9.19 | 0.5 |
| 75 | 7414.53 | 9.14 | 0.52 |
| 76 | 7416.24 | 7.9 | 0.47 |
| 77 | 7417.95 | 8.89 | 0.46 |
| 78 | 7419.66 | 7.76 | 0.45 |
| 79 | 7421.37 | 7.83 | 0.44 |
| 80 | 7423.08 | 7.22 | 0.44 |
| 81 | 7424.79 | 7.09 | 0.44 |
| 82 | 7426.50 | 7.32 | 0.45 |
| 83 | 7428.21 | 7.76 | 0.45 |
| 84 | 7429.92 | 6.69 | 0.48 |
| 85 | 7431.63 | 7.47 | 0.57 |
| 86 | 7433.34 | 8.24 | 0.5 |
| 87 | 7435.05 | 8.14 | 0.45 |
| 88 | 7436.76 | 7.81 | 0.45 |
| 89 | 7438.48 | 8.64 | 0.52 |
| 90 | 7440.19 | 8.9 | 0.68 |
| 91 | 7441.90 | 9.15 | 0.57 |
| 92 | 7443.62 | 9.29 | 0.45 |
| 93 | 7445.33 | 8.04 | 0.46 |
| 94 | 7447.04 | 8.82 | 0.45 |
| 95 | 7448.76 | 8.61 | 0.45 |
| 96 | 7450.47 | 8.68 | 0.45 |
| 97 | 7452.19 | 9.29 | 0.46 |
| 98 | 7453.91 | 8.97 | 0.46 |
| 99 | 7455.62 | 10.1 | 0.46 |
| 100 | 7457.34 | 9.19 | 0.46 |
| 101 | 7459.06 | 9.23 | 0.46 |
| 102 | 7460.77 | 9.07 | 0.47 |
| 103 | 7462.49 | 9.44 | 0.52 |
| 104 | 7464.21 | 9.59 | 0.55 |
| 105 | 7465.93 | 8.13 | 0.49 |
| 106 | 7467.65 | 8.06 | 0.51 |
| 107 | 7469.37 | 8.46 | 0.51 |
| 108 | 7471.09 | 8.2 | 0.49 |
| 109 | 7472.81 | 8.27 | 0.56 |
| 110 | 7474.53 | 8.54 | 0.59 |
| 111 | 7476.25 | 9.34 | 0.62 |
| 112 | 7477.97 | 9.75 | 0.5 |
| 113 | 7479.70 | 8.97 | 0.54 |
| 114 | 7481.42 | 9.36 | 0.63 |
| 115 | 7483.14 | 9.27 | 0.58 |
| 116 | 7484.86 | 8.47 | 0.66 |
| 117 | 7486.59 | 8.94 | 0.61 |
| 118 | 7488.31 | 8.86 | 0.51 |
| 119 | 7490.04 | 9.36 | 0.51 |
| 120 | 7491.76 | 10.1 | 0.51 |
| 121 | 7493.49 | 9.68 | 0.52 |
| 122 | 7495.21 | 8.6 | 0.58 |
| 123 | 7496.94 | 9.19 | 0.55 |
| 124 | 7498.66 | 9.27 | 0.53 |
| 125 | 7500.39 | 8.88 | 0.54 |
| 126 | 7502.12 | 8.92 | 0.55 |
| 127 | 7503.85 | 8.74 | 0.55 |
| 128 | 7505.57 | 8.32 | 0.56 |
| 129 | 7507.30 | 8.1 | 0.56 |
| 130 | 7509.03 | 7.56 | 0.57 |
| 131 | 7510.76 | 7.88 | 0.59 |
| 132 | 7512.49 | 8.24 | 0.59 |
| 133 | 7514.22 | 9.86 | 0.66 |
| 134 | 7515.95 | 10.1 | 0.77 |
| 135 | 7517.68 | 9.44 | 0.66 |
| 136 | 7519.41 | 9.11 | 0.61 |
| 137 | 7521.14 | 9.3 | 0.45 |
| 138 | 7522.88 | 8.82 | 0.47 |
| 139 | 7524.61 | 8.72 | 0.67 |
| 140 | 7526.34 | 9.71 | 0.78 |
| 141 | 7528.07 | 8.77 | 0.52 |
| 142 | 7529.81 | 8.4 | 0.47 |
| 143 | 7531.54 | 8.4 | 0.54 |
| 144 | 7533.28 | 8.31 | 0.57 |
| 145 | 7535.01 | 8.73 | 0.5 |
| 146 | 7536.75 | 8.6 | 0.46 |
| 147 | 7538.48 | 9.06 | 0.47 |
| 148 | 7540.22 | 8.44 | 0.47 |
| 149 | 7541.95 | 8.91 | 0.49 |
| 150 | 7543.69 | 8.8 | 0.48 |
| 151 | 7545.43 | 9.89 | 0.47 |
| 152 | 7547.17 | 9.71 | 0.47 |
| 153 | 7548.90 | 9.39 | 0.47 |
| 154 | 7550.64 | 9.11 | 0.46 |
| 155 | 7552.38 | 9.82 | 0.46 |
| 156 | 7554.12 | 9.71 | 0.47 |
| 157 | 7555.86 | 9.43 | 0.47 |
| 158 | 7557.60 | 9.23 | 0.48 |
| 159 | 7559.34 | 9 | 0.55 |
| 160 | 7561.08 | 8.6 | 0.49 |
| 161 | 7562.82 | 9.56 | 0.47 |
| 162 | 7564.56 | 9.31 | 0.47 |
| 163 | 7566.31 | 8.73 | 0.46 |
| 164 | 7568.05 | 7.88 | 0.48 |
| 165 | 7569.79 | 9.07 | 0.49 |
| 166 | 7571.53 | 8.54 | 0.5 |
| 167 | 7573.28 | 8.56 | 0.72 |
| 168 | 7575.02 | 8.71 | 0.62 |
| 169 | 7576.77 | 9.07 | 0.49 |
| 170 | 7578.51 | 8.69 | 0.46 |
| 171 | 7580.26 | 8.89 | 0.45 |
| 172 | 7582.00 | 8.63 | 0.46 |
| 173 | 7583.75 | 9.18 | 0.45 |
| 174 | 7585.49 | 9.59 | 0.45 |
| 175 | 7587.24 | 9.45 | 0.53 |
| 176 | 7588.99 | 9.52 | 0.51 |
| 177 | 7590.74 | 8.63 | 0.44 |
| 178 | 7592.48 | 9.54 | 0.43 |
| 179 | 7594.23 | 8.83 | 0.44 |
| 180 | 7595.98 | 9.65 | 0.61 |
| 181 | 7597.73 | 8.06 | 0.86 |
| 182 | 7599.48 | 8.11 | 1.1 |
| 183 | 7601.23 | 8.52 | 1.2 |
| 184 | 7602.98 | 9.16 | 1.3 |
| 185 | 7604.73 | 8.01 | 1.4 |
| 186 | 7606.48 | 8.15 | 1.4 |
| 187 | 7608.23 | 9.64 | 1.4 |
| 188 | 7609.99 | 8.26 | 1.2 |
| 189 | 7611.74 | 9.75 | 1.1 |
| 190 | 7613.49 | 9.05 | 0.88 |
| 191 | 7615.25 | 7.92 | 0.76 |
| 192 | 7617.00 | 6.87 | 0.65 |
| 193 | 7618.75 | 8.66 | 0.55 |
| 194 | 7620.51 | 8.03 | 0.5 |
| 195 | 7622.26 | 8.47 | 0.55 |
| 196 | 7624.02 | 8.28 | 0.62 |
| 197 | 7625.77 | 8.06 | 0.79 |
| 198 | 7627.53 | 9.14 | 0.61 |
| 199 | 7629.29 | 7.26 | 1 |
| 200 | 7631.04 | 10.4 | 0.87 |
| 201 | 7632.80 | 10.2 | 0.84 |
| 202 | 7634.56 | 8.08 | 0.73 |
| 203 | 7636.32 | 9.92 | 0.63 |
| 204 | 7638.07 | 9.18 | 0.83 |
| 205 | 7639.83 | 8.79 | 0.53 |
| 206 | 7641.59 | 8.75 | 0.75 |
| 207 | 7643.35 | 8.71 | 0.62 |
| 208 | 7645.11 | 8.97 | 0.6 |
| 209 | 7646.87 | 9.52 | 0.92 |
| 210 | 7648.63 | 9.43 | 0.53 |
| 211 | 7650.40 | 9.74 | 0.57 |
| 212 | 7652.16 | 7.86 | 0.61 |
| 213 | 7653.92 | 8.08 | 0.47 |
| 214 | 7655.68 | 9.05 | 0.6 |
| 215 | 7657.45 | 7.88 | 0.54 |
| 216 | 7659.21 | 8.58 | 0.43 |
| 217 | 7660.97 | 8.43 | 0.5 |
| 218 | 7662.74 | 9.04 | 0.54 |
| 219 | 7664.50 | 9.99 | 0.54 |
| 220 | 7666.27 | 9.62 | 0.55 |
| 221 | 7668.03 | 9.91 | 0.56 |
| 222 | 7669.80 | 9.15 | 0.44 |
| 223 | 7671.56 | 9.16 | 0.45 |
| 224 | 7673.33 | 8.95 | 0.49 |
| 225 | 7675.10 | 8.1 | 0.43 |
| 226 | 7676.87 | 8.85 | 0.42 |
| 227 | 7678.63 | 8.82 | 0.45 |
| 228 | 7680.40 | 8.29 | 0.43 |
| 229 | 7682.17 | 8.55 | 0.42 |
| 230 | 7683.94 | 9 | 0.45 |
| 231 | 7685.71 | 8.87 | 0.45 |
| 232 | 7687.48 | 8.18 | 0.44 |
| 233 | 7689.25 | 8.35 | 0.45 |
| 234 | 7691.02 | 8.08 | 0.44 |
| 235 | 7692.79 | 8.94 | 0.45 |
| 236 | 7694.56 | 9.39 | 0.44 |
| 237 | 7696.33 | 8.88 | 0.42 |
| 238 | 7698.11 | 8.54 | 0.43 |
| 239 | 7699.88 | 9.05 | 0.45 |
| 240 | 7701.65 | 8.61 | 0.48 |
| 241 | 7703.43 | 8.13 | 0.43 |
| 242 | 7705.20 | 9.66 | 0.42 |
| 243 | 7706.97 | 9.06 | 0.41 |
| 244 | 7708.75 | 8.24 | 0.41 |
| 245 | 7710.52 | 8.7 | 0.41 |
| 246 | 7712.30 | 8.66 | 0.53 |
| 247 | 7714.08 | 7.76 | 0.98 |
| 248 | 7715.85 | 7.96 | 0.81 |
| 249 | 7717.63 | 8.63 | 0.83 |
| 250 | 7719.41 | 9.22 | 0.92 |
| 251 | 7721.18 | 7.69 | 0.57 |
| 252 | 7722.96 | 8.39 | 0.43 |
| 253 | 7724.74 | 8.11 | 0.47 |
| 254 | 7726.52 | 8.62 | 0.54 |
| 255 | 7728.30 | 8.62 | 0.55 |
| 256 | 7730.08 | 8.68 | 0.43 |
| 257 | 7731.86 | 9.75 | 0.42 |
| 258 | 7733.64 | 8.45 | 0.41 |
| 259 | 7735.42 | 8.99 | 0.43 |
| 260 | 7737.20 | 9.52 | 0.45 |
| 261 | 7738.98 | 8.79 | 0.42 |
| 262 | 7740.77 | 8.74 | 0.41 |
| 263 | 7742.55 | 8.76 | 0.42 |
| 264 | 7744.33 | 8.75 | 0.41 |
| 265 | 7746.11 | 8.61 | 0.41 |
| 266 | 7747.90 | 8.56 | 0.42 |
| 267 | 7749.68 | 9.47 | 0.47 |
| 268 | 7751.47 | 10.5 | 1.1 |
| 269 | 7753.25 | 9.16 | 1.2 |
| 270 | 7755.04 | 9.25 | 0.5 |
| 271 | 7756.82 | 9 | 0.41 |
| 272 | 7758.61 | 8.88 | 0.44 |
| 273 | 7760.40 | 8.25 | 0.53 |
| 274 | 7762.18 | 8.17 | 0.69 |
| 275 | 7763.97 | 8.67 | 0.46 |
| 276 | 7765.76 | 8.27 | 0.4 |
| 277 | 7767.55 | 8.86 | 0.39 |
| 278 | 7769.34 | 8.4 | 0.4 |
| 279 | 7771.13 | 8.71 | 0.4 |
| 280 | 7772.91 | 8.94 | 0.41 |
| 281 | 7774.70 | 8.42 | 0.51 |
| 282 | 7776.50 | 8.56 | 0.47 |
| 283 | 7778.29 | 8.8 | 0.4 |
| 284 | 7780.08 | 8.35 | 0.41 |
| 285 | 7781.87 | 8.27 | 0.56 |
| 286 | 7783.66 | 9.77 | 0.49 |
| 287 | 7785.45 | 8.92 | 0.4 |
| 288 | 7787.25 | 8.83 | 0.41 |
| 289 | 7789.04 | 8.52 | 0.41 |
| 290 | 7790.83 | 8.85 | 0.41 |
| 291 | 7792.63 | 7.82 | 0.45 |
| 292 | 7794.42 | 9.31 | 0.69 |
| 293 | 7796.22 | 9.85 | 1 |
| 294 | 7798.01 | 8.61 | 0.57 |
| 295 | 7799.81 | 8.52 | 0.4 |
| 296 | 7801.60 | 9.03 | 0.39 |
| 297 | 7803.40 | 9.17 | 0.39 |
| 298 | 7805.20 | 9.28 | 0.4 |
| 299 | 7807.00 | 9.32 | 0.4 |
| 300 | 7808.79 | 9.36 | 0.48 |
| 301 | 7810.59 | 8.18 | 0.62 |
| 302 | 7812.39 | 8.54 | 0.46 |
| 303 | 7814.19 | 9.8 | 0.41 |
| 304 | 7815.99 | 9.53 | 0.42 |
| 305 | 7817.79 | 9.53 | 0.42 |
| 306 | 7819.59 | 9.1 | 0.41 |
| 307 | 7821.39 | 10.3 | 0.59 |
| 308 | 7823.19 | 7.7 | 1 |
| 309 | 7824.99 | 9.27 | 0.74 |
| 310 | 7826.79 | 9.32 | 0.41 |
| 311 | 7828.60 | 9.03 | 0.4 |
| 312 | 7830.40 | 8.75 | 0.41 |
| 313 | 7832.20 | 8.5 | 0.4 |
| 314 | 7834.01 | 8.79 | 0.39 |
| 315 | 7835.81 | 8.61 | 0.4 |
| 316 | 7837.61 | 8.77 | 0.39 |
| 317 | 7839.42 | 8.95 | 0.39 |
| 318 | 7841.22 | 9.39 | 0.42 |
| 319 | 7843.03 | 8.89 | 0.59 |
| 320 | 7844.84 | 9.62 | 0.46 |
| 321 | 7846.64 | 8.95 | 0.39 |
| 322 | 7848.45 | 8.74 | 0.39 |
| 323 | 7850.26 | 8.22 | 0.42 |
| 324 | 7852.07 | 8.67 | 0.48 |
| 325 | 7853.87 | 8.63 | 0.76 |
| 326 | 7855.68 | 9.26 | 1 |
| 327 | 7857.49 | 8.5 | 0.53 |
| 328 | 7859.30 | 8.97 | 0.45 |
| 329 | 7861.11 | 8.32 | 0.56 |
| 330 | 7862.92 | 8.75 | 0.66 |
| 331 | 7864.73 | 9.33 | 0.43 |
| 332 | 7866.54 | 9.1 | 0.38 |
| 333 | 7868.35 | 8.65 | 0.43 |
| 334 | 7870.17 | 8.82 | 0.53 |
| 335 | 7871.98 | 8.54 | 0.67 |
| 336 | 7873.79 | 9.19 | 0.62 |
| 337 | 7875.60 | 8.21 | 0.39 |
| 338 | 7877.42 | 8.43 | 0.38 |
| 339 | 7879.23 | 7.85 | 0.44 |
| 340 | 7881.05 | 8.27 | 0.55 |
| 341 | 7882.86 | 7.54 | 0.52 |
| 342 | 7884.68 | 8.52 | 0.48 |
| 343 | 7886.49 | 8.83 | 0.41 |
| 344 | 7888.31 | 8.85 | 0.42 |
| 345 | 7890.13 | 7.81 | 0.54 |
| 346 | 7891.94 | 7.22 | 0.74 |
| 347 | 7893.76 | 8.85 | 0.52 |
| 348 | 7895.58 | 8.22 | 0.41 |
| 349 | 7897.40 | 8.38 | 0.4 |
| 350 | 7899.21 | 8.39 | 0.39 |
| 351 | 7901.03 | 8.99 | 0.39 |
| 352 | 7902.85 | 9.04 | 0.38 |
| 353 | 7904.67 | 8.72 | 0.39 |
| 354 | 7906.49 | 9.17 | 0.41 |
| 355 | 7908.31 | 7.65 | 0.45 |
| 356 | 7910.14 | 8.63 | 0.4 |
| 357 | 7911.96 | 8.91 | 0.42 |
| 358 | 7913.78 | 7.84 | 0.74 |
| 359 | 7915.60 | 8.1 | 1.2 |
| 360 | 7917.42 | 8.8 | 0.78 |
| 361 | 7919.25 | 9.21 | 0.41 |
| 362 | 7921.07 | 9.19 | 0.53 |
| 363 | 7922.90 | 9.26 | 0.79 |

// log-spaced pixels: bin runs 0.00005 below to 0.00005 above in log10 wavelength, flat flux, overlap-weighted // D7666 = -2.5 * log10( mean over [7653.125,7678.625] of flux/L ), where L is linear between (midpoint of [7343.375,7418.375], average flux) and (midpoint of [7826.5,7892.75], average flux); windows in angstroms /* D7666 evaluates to -0.04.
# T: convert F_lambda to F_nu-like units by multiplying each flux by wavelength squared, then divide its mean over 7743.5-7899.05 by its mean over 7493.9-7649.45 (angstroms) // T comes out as 1.06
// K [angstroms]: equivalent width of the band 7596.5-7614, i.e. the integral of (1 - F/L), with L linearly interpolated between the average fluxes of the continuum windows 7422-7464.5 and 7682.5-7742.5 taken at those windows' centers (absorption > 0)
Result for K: -0.2 angstroms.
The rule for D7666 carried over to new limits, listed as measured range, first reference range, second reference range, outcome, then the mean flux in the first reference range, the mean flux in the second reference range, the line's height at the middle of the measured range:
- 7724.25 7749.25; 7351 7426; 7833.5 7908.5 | -0.03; 8.4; 8.64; 8.58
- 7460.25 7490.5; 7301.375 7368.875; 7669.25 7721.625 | -0.08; 8.04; 8.65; 8.28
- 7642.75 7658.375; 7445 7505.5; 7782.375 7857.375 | 0.02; 8.98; 8.97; 8.98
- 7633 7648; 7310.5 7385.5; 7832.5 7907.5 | -0.07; 8.29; 8.65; 8.49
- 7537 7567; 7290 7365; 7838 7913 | -0.12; 7.95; 8.63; 8.23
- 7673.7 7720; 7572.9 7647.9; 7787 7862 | 0.03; 8.81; 8.94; 8.86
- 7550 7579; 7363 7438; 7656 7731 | -0.06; 8.24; 8.7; 8.5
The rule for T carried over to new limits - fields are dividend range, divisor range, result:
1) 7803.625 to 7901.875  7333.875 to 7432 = 1.20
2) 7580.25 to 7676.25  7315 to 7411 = 1.14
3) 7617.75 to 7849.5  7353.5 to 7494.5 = 1.12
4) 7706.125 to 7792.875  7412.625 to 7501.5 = 1.09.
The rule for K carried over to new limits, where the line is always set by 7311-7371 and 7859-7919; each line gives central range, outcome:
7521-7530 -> -0.8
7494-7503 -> -0.8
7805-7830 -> -2.0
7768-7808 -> -1.8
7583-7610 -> -1.9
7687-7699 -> -0.4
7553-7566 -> -1.5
